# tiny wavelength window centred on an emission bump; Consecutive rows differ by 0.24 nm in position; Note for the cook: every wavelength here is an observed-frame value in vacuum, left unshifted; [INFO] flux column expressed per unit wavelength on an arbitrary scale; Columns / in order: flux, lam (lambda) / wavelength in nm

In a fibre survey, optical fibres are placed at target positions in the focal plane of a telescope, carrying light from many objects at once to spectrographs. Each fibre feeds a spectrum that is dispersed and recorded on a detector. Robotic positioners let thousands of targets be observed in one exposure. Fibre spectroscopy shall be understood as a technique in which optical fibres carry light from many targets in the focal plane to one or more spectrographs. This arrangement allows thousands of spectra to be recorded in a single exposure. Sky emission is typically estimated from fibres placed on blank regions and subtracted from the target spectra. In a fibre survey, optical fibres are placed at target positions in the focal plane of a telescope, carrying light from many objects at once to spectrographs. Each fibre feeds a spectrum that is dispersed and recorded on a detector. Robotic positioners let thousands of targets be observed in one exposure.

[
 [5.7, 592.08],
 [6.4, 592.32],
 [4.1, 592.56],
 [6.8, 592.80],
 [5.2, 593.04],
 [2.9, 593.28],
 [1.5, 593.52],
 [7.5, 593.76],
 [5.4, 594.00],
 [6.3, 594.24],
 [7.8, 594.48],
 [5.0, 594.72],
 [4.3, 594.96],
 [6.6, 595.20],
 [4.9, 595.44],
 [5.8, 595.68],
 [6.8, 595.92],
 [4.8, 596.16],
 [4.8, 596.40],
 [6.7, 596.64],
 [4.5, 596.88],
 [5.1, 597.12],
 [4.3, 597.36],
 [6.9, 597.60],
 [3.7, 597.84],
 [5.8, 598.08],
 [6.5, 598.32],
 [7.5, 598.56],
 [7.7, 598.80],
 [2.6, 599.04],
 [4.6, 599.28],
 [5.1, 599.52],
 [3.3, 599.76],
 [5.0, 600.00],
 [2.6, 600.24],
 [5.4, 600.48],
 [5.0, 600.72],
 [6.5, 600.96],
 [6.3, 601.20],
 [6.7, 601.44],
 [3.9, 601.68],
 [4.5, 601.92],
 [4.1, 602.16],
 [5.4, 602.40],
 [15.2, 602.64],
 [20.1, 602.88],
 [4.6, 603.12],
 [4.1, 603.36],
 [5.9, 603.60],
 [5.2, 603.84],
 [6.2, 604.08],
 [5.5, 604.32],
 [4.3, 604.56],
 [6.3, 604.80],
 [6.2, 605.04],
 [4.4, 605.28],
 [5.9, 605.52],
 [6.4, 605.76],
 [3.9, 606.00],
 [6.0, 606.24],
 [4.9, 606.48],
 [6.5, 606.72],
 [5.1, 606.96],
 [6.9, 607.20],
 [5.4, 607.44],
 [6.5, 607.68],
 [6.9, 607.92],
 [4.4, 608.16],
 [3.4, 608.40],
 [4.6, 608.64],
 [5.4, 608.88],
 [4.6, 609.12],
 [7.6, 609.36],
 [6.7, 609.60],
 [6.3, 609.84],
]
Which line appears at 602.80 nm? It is H-beta 4861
